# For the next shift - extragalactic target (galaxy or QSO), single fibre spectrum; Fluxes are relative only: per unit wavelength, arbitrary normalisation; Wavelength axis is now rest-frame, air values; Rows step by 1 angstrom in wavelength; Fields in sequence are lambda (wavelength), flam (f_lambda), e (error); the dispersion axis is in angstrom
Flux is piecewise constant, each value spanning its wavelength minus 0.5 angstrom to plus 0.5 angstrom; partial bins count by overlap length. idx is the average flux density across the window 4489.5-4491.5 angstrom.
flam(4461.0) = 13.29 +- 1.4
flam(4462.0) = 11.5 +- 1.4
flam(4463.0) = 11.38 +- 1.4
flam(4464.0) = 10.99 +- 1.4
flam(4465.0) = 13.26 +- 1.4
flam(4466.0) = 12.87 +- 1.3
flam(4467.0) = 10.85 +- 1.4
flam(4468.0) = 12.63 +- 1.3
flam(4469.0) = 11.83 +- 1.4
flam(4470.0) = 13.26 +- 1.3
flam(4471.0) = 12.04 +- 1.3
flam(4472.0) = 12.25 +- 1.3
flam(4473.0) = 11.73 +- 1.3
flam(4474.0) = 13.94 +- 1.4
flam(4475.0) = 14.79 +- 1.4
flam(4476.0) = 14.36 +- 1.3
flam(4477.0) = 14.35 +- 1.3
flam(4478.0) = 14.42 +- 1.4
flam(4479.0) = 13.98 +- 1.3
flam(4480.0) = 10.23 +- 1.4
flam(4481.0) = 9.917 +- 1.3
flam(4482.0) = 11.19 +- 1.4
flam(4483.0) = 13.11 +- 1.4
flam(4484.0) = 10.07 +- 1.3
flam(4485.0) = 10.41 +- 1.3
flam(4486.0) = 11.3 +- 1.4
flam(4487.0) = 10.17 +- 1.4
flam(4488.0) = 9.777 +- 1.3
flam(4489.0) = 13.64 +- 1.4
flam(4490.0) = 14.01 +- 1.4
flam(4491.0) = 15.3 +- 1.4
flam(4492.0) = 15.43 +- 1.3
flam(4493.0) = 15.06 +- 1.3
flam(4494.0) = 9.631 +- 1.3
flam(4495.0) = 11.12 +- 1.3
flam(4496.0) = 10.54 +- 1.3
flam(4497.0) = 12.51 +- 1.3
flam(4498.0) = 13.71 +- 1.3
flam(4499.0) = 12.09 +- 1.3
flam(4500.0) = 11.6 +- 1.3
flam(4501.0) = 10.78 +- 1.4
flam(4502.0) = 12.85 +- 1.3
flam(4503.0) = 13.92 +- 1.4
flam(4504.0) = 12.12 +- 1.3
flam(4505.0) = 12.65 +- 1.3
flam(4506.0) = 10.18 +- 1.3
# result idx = 14.7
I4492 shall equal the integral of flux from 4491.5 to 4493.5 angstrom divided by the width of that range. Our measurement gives 15.2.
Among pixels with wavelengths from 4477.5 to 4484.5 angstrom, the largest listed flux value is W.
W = 14.42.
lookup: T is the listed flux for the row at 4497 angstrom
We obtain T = 12.51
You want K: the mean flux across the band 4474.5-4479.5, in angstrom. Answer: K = 14.4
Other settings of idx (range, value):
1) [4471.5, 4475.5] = 13.2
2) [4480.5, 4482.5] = 10.6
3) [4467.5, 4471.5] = 12.4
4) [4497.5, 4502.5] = 12.2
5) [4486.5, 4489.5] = 11.2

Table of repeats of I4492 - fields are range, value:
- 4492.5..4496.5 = 11.6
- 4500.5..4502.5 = 11.8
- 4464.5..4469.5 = 12.3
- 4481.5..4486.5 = 11.2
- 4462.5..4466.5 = 12.1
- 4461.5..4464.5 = 11.3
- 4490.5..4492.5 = 15.4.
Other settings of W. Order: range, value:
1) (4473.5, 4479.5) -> 14.79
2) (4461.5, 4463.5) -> 11.5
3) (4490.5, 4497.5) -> 15.43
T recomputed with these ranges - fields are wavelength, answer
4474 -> 13.94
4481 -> 9.917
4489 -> 13.64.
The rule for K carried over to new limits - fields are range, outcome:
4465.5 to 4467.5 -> 11.9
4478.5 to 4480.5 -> 12.1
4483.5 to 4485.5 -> 10.2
